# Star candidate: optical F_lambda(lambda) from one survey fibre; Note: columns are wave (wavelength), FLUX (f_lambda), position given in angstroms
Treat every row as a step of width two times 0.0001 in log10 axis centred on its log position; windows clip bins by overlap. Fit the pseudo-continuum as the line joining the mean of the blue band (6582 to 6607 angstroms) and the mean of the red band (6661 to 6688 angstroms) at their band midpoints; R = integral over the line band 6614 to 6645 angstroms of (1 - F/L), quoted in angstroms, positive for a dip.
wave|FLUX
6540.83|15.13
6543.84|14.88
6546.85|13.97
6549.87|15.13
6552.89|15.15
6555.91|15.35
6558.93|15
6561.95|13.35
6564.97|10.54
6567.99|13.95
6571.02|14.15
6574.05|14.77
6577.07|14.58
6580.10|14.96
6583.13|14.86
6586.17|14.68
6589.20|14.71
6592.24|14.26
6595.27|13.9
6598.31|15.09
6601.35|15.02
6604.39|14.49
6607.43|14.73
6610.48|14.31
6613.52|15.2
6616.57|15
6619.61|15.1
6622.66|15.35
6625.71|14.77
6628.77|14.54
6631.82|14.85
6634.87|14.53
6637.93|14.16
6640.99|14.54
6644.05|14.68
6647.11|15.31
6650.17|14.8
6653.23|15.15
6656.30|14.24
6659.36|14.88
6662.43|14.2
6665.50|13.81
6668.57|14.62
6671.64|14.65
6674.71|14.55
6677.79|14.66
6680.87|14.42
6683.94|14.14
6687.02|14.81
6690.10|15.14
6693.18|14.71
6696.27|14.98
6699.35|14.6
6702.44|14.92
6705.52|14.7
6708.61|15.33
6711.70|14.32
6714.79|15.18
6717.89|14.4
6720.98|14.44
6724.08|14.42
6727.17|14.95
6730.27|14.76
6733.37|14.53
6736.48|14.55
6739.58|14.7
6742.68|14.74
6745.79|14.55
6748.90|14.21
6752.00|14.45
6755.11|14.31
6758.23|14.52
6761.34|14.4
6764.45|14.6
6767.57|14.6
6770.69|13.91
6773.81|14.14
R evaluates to -0.5 angstroms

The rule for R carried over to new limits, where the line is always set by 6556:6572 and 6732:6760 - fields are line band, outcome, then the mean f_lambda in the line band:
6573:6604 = -2.26 angstroms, 14.7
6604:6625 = -1.65 angstroms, 14.9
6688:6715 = -1.12 angstroms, 14.9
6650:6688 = -1.13 angstroms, 14.5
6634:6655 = -1.15 angstroms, 14.7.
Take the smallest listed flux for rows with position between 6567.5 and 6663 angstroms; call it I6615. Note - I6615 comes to 13.9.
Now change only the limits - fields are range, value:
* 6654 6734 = 13.81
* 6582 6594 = 14.26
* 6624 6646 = 14.16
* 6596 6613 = 14.31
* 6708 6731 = 14.32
